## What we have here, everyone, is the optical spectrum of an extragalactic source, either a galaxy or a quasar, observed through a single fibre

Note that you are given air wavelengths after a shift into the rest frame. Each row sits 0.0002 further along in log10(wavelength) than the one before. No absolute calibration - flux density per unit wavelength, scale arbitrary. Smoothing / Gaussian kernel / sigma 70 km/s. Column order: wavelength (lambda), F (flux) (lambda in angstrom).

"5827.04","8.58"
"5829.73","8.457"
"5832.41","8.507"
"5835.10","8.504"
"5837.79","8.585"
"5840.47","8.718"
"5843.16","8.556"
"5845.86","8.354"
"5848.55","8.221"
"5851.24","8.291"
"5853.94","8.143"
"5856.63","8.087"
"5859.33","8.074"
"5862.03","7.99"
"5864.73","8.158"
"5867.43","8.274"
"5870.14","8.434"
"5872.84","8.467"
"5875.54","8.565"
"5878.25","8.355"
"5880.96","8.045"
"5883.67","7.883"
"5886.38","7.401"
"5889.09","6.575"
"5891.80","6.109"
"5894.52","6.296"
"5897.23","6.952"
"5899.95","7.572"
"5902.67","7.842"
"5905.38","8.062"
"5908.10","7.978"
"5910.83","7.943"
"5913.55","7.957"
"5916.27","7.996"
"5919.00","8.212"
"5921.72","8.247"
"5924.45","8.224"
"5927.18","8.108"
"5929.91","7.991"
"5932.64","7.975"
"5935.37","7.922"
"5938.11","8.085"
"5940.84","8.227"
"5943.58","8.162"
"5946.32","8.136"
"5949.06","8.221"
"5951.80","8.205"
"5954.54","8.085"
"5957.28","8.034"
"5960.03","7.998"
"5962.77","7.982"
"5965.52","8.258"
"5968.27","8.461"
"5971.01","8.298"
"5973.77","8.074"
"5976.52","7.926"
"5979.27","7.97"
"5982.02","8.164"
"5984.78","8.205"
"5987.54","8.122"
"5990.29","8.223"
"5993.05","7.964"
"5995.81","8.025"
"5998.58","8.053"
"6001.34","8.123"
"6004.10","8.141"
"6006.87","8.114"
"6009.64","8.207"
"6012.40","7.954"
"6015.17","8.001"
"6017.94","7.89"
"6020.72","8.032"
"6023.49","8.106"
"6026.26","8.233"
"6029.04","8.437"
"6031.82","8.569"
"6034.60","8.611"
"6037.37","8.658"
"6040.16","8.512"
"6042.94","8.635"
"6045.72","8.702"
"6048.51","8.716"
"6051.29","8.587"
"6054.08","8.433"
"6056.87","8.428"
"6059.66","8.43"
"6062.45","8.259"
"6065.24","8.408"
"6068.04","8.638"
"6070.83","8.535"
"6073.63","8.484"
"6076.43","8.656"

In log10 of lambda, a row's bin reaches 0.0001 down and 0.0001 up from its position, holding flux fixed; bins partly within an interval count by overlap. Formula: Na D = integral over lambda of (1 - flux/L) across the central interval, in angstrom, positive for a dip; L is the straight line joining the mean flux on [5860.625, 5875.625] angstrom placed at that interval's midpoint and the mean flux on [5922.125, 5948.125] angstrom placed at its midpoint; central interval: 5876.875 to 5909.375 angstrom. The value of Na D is 3.2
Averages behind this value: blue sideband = 8.29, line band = 7.42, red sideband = 8.1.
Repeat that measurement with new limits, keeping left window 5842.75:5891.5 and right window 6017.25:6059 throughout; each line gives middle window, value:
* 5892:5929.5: 1.84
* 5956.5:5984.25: 0.56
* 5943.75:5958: 0.17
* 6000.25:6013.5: 0.41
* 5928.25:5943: 0.29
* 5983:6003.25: 0.57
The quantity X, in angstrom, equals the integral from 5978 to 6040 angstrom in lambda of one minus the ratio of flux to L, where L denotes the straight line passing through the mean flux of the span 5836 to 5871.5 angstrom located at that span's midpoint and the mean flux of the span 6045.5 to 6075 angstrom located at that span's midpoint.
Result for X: 2.0 angstrom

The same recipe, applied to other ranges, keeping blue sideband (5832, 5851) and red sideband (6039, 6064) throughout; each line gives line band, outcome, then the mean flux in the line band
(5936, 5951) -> 0.6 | 8.15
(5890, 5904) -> 2.6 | 6.94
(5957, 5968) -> 0.5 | 8.11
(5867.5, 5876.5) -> 0.0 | 8.46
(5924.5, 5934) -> 0.5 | 8.05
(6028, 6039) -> -0.1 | 8.57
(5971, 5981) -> 0.6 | 8.04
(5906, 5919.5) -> 0.8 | 8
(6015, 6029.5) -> 0.7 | 8.1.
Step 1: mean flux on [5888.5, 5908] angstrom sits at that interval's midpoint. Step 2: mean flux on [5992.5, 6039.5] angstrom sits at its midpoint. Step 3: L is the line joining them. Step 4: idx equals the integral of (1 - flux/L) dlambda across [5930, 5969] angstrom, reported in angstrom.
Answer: -2.7 angstrom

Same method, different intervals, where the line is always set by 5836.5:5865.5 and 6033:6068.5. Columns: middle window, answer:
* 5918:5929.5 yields 0.28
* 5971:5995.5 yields 1.05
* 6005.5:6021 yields 0.84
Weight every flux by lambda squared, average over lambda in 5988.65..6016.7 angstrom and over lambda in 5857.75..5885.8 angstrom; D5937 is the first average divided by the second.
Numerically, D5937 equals 1.03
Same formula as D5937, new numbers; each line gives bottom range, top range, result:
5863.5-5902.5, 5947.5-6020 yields 1.10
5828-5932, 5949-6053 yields 1.07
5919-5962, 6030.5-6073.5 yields 1.09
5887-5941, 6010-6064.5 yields 1.13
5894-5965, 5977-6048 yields 1.06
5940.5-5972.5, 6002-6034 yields 1.02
